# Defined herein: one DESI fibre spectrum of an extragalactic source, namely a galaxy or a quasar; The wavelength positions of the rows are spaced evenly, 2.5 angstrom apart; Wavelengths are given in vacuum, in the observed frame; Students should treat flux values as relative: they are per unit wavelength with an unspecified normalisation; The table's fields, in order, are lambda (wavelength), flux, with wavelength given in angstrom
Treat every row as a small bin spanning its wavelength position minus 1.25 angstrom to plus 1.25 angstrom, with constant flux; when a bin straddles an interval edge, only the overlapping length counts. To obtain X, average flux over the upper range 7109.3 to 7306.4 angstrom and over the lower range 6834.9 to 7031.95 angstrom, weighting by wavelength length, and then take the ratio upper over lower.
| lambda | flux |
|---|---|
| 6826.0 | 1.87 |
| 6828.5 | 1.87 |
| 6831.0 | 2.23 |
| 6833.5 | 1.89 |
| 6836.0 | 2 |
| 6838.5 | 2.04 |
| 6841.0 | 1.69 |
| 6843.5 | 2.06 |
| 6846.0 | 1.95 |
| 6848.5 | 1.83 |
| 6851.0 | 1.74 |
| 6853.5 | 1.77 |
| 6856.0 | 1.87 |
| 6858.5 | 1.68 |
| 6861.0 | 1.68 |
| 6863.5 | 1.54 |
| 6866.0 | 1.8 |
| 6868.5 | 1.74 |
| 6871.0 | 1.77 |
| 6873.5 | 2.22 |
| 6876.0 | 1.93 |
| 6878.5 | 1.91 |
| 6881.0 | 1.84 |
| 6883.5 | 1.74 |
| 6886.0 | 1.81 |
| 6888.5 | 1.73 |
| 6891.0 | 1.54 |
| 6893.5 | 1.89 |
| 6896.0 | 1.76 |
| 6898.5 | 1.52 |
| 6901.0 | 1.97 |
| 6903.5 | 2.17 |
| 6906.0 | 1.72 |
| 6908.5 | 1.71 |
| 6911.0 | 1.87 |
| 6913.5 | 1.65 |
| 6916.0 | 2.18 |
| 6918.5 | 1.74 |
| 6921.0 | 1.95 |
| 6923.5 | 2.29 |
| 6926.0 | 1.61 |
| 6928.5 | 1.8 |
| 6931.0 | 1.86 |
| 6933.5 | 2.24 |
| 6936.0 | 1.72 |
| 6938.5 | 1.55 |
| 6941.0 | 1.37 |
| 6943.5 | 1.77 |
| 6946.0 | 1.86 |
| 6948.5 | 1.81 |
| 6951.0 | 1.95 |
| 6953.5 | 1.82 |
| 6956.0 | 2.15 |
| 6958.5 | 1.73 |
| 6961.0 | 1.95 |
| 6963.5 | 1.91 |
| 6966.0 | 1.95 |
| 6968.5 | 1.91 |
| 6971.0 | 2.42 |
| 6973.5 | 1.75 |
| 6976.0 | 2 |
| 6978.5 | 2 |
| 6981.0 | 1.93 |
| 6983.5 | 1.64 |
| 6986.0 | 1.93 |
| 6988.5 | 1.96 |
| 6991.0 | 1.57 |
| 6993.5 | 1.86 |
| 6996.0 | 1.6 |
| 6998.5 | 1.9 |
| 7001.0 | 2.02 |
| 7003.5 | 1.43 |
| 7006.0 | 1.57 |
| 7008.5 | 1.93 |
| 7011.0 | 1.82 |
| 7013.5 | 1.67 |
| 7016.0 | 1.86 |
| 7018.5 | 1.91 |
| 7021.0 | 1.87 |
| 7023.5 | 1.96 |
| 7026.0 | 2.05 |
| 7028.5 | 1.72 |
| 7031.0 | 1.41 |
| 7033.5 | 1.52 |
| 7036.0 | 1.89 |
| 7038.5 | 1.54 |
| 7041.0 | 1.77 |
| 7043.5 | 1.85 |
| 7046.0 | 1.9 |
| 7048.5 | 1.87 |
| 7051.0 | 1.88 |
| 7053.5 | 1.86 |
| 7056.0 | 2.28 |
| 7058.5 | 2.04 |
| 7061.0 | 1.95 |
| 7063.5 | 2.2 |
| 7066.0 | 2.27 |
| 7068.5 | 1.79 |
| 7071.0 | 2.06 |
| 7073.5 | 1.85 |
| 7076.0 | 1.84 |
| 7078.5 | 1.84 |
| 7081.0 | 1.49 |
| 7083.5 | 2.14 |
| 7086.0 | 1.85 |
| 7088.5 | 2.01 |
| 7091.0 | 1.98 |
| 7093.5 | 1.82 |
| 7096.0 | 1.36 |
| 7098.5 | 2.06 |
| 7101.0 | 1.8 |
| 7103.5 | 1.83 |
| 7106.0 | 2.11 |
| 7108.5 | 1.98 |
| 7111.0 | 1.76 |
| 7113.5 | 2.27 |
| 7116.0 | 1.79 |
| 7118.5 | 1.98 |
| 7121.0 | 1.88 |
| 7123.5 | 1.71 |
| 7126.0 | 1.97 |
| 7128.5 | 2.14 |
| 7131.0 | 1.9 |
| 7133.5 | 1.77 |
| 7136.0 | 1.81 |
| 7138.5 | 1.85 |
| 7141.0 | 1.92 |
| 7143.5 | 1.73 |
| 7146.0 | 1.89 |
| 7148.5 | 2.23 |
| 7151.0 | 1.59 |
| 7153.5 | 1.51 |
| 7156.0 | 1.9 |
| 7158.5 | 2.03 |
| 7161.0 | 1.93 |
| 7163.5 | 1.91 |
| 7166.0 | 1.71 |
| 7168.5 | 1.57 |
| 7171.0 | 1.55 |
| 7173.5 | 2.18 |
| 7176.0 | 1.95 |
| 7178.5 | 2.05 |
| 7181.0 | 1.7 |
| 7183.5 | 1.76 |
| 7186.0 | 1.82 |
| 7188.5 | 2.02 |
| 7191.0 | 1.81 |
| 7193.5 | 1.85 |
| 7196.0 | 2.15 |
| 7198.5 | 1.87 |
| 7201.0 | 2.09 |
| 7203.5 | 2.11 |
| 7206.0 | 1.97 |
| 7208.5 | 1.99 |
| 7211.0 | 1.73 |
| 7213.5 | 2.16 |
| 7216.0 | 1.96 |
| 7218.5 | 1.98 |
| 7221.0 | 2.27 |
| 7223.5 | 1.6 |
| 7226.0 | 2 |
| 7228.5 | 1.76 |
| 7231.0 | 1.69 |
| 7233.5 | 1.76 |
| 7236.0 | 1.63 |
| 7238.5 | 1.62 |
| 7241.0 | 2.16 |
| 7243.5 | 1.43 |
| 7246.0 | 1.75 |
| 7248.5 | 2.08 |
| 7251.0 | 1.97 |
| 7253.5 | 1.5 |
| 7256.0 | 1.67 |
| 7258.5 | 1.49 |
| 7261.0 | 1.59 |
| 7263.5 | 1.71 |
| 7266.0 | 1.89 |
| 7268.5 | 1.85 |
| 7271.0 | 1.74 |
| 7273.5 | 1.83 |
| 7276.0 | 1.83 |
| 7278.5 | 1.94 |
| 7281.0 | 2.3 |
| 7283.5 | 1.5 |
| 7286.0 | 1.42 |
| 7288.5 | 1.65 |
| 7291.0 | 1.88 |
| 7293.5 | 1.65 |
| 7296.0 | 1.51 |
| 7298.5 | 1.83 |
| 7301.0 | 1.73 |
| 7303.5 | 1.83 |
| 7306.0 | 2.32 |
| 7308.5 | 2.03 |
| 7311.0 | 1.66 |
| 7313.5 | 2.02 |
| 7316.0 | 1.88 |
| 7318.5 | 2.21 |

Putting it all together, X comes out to 1.00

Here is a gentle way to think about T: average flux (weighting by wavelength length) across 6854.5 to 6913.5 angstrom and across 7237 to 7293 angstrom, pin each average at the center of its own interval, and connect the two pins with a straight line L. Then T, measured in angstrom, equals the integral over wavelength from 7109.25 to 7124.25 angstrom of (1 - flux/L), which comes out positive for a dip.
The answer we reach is -1.1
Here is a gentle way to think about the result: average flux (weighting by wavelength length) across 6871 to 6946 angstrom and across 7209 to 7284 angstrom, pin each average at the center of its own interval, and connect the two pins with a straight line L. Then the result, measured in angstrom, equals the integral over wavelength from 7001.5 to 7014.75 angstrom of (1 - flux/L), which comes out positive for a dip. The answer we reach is 0.9 angstrom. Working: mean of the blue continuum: 1.83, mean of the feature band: 1.7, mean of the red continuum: 1.82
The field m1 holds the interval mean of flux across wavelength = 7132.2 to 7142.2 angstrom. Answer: 1.84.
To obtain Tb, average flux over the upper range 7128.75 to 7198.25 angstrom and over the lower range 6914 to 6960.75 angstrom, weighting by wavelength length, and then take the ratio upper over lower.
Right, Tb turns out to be 1.00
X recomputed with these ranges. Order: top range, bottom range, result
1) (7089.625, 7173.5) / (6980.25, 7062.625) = 1.02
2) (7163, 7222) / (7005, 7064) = 1.04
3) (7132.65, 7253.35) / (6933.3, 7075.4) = 1.01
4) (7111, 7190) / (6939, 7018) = 1.02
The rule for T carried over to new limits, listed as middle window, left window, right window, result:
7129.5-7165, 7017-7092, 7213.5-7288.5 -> -0.3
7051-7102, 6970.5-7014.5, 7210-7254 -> -2.6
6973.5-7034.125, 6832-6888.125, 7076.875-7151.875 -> 2.1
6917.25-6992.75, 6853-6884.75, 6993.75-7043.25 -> -3.8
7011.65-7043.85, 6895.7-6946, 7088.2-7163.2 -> 1.5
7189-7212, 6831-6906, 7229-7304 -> -2.5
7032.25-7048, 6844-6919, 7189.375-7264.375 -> 0.7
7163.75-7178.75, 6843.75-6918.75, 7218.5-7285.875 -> -0.3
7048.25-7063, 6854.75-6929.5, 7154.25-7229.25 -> -1.0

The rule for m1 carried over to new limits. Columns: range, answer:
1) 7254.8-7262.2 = 1.58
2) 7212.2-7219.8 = 2.03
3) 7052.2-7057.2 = 2.07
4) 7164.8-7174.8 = 1.75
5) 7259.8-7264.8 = 1.65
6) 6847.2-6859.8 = 1.78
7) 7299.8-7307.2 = 1.96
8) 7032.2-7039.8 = 1.65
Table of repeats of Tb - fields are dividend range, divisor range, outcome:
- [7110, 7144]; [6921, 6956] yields 1.03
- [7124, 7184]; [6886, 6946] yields 1.03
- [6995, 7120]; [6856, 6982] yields 1.01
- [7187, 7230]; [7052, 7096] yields 1.01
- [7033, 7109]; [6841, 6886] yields 1.04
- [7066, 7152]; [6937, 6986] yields 1.01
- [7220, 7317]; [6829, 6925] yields 0.97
